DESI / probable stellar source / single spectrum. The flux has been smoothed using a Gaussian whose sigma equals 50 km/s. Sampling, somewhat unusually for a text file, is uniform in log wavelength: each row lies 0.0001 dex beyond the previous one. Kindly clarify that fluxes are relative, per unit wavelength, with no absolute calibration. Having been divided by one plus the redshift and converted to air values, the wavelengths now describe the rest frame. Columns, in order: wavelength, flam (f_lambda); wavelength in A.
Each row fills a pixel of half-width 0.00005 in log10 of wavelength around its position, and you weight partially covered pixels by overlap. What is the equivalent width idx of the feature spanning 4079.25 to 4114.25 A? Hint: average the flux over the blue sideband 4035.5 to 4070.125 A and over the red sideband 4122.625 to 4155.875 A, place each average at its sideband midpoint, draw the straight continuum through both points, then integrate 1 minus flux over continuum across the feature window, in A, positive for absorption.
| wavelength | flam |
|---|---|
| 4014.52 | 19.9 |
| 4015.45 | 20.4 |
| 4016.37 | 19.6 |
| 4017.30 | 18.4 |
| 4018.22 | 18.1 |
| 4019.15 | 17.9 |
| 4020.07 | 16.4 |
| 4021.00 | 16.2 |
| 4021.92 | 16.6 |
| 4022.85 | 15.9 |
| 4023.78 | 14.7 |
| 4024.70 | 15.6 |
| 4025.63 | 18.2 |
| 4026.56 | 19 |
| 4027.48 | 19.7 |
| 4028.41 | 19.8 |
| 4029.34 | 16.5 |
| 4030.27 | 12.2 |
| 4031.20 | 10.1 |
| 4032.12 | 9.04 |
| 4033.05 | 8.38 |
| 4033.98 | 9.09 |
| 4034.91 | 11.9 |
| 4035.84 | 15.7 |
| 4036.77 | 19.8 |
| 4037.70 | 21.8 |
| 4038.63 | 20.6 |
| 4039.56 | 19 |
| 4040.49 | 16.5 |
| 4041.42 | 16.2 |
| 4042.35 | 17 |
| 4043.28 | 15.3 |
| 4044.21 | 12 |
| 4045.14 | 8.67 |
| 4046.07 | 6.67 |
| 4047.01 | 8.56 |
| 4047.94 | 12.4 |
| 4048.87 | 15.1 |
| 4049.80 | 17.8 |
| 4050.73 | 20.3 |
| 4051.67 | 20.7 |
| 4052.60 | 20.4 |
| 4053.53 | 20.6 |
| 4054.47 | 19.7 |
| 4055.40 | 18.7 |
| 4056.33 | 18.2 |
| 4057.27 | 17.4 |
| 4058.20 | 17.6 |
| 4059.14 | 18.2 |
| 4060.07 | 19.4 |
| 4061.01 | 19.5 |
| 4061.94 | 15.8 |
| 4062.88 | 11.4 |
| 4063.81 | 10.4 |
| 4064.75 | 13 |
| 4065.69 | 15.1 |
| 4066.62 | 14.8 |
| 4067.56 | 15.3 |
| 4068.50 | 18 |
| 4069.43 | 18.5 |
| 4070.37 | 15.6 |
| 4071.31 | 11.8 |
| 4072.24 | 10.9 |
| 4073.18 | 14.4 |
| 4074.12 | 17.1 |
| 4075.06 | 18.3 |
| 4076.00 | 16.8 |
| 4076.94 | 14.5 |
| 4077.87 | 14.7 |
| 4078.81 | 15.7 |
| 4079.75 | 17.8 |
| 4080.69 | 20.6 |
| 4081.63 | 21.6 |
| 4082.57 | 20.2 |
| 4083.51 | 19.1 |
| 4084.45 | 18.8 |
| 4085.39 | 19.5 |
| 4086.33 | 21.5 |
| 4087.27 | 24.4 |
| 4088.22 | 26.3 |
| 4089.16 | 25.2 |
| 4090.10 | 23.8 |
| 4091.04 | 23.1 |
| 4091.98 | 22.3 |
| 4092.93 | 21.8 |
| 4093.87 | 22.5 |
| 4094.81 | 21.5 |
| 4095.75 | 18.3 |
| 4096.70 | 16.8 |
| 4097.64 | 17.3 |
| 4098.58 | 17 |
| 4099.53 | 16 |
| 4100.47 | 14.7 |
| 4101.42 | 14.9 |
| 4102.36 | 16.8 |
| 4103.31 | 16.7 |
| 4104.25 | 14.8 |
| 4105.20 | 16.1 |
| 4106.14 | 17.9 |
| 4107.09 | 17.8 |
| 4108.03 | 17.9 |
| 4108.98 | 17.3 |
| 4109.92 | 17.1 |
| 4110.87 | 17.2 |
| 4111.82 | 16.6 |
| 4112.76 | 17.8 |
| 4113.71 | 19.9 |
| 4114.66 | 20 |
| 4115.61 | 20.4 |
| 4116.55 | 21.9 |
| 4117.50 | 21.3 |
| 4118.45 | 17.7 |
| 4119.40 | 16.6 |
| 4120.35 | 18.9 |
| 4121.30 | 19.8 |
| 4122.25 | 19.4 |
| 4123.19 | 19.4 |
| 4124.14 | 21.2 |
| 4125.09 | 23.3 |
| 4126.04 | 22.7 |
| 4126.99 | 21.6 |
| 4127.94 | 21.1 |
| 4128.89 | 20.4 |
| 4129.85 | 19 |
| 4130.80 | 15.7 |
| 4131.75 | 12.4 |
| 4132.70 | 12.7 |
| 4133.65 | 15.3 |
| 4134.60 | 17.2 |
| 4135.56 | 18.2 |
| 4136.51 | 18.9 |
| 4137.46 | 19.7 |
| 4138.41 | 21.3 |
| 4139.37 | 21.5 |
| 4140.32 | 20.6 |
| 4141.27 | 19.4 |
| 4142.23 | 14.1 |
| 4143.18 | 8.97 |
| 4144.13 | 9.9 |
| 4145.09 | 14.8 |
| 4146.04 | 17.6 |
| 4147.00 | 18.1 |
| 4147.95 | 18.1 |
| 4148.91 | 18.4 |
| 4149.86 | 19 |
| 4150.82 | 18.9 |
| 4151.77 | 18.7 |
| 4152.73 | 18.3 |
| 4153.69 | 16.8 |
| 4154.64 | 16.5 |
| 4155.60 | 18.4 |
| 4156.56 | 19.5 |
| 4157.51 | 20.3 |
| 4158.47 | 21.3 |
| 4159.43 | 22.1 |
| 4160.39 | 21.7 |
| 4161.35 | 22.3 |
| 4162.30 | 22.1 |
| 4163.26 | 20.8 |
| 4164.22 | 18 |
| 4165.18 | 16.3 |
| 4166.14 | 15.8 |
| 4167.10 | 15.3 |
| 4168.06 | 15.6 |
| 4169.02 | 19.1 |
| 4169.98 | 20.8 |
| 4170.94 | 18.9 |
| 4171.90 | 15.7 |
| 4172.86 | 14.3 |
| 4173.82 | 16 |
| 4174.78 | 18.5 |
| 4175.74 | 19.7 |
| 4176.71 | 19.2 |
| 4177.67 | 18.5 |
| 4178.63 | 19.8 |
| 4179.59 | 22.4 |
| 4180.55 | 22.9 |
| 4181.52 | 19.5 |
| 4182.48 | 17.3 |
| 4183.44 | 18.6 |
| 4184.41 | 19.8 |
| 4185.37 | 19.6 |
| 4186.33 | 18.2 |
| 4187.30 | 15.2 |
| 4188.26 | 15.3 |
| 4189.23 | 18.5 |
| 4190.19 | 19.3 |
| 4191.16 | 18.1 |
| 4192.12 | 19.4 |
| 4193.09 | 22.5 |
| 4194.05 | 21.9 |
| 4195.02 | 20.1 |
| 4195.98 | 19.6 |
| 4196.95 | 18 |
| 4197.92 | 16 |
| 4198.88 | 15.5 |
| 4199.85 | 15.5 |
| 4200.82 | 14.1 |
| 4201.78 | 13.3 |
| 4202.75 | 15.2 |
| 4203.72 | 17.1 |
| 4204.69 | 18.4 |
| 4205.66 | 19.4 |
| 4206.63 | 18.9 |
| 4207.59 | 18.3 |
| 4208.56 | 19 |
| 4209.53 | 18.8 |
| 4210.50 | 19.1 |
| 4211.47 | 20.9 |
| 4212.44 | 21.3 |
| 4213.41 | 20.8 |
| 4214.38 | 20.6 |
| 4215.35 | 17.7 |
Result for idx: -4.07 A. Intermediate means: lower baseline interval 16.4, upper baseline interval 18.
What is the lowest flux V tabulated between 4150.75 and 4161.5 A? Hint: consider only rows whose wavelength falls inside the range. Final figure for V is 16.5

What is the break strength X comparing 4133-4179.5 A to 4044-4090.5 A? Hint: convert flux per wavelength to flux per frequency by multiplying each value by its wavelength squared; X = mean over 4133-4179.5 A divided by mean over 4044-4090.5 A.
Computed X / 1.1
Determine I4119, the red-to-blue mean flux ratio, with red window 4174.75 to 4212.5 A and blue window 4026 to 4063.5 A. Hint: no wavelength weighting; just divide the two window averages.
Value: 1.2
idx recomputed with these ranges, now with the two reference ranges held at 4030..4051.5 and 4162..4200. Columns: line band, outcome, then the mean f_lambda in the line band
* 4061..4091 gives -4.4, 17.6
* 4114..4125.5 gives -2.3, 20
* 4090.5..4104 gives -2.2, 18.5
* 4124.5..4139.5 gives -1.6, 18.8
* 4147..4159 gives -0.7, 18.7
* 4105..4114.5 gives -0.8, 17.7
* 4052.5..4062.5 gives -2.6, 18.5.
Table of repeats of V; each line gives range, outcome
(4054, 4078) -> 10.4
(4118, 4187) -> 8.97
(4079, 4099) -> 16.8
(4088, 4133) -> 12.4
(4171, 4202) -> 13.3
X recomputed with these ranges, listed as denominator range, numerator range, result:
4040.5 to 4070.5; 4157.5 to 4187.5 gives 1.26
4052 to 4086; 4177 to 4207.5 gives 1.15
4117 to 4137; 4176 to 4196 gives 1.06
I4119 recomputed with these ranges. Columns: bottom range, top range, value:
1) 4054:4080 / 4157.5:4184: 1.19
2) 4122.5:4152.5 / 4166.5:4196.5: 1.04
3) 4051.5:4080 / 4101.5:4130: 1.15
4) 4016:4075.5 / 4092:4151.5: 1.14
